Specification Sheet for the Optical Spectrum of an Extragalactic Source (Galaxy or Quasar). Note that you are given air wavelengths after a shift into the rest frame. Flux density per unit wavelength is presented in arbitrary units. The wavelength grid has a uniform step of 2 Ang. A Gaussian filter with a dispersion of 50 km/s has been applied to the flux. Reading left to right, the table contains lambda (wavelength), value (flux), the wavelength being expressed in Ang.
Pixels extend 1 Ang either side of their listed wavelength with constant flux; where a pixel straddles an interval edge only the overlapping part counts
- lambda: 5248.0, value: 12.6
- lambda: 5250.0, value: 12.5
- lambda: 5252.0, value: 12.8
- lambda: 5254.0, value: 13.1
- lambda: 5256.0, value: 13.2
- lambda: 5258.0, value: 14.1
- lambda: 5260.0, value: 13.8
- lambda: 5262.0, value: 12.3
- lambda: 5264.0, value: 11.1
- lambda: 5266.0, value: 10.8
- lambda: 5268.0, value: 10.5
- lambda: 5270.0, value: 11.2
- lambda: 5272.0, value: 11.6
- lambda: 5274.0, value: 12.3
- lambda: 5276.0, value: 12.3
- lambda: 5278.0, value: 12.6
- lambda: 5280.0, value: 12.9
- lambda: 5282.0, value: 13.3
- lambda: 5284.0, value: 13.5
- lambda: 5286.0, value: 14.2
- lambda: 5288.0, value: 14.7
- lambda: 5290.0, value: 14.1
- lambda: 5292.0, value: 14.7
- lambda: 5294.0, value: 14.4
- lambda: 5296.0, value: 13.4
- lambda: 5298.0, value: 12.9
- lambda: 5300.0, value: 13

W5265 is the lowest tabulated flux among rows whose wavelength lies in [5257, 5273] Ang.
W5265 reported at 10.5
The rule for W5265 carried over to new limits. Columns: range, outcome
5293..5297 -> 13.4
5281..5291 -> 13.3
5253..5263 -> 12.3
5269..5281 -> 11.2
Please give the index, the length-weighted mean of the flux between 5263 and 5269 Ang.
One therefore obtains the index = 10.8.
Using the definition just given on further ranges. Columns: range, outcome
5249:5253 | 12.7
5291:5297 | 14.2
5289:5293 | 14.4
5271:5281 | 12.3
